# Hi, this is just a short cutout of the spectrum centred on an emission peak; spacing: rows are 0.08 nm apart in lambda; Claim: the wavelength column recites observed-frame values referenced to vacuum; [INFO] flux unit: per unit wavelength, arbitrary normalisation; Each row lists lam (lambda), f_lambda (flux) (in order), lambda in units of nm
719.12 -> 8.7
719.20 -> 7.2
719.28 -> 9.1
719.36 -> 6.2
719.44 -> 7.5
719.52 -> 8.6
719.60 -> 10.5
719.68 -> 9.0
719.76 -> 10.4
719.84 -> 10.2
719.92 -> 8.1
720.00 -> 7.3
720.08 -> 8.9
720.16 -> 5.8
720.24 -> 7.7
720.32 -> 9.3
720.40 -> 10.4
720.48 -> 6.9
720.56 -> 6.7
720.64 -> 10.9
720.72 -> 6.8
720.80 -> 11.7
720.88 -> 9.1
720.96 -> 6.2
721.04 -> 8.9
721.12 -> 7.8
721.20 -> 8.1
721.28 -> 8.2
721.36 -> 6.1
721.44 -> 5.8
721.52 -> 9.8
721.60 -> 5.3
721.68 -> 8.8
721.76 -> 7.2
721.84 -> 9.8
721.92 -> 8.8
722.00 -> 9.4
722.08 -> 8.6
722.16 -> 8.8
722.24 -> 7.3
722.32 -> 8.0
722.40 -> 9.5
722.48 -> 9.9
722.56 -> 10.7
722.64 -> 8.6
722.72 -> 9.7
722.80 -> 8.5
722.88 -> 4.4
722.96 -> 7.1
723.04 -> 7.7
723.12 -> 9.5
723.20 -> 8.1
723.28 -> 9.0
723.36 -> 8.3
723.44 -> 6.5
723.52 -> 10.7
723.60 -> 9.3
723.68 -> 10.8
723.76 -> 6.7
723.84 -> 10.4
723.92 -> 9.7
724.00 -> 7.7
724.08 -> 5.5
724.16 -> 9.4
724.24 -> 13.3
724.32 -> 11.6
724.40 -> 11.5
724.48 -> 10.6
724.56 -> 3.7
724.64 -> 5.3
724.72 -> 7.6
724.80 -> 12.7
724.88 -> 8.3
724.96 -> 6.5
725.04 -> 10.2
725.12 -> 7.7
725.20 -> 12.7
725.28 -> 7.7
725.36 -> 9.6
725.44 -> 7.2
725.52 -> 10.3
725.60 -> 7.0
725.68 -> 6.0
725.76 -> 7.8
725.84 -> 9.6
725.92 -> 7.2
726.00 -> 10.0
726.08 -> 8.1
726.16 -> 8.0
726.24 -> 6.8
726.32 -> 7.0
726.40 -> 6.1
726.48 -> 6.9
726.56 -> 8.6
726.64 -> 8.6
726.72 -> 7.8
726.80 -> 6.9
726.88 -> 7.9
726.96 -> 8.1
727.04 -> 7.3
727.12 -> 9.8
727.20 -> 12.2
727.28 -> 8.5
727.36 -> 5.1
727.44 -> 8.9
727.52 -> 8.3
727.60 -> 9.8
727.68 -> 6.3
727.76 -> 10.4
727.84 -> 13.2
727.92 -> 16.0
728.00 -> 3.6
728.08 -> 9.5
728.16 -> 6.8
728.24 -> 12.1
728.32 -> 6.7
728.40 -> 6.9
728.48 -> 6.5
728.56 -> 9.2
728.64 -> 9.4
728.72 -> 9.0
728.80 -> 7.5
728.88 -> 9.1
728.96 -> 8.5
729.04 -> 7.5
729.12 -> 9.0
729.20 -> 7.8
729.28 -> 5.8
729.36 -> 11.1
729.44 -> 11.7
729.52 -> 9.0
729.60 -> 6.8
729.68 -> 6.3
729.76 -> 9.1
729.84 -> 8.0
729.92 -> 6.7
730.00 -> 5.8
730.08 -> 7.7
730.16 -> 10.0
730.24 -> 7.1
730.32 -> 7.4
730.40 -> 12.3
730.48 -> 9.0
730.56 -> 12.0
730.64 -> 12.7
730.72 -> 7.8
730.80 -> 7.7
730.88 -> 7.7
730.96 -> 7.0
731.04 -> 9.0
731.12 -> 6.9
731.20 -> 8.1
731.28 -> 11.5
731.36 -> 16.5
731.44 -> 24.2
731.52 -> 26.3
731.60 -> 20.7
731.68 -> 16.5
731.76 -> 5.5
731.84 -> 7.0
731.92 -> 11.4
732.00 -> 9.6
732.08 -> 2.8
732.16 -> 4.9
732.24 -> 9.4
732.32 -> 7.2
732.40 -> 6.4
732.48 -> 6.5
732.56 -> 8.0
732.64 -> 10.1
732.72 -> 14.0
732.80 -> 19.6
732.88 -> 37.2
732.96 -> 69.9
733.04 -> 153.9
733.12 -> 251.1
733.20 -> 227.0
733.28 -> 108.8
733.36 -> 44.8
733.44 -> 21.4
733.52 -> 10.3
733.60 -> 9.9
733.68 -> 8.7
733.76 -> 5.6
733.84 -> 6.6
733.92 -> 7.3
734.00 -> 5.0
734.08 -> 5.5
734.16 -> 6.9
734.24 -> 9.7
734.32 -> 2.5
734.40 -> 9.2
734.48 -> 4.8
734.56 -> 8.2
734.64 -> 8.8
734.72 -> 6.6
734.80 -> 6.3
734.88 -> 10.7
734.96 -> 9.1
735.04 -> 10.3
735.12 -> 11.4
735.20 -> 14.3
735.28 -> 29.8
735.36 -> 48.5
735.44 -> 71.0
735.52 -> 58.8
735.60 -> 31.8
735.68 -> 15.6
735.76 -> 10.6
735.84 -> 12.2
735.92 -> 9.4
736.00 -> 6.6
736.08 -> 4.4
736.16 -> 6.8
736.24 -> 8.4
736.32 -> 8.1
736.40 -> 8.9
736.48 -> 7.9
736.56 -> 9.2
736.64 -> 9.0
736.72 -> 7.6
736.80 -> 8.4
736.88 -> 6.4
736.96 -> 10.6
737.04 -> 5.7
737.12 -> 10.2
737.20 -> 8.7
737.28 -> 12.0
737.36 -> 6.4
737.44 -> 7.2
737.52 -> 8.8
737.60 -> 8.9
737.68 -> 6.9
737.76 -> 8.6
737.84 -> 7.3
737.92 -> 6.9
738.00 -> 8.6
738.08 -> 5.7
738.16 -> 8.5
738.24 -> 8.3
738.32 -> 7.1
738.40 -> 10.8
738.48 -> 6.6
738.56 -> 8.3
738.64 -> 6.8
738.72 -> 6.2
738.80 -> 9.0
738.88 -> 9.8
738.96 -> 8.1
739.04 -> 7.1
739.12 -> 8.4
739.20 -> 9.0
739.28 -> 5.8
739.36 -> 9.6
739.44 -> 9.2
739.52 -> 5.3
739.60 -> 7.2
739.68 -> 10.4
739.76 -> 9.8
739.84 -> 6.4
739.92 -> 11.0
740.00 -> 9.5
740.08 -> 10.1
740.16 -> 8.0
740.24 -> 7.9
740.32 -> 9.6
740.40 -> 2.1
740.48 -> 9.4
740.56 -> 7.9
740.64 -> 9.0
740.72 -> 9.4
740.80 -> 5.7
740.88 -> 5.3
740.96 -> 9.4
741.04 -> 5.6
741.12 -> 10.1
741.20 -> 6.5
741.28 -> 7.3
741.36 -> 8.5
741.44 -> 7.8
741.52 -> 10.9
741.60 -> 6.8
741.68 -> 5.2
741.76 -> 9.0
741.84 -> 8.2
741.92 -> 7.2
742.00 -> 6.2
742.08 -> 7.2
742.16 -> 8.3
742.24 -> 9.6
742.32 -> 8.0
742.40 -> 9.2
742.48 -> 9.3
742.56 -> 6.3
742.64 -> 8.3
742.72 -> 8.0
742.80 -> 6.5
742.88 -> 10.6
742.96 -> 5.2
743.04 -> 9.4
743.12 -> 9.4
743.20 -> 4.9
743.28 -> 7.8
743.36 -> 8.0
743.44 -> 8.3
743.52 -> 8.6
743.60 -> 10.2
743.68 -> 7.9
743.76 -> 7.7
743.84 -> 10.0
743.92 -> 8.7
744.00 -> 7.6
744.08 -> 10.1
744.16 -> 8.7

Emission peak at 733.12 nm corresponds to H-alpha 6563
